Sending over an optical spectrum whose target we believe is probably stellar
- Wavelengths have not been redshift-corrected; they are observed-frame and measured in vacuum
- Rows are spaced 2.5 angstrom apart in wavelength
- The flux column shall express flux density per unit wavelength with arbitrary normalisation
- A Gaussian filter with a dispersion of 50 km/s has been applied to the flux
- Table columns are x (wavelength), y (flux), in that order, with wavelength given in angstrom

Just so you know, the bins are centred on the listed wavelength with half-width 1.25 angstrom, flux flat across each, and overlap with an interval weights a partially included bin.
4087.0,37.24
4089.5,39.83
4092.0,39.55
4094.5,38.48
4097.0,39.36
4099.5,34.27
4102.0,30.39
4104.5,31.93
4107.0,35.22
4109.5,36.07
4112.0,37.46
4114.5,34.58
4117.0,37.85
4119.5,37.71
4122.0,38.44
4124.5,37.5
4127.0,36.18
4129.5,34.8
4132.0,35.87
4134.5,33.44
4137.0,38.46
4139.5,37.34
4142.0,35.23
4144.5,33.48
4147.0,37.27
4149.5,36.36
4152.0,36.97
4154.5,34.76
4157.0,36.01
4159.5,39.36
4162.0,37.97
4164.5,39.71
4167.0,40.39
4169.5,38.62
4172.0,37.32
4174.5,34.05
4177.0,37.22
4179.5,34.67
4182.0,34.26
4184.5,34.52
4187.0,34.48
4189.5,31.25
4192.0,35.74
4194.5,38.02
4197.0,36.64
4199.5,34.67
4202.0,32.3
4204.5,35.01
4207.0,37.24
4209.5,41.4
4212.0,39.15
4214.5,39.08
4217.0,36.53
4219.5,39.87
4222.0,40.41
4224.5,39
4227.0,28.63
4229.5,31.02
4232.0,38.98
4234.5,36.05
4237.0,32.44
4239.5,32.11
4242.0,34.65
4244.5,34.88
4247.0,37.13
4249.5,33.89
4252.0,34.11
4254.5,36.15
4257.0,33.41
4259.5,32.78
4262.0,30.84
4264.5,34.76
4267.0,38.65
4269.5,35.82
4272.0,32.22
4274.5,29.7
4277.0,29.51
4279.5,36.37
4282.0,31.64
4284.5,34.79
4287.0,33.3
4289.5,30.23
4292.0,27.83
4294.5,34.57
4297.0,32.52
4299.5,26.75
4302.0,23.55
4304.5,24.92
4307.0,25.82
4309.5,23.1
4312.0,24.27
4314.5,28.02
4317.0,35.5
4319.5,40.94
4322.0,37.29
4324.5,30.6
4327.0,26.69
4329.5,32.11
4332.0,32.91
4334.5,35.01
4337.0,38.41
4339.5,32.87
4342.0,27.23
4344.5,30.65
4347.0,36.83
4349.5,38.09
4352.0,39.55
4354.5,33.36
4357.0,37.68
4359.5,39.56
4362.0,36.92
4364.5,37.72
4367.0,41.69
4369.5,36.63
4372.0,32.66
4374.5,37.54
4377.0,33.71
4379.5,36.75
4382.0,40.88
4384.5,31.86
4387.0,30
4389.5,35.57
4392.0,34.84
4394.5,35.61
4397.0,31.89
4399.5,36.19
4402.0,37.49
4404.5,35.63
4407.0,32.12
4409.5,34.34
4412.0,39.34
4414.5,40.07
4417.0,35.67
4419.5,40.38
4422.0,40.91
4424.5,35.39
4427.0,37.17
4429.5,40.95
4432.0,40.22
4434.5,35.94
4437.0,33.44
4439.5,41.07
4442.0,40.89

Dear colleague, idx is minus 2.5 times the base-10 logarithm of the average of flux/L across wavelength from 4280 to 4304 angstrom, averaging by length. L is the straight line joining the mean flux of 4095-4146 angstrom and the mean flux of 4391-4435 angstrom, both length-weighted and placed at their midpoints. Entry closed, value 0.19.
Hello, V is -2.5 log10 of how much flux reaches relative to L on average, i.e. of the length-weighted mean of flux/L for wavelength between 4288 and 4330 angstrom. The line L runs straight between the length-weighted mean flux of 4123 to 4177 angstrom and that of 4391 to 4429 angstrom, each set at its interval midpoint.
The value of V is 0.229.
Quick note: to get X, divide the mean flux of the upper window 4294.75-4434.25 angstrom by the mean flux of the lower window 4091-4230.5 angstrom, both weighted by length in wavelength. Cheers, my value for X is 0.9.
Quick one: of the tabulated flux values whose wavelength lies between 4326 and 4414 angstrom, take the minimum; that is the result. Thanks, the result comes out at 26.69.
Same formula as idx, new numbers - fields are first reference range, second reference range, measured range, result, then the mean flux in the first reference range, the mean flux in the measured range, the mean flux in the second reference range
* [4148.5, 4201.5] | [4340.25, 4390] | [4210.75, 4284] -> 0.04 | 36.3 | 34.8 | 35.7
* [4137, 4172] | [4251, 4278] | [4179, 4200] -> 0.03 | 37.2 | 34.9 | 33.5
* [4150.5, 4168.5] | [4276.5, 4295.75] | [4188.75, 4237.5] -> -0.02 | 37.9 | 36.3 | 32.4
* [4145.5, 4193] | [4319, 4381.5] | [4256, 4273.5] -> 0.06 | 36.4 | 34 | 35.3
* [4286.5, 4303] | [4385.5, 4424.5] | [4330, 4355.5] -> -0.06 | 29.8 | 34.4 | 36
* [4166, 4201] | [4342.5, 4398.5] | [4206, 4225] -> -0.10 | 35.8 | 39.1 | 35.8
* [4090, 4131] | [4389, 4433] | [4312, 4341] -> 0.11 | 36.3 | 33.2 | 36.9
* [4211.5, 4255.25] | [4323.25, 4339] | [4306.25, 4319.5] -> 0.16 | 35.7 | 28.7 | 32.6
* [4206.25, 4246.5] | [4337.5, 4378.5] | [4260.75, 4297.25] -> 0.10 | 36.3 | 32.9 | 35.8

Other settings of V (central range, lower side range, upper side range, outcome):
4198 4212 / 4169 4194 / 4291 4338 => -0.06 mag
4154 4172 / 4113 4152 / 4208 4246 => -0.05 mag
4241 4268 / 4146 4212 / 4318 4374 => 0.04 mag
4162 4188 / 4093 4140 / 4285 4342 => -0.06 mag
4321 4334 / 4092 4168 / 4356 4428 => 0.14 mag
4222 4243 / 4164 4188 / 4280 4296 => 0.00 mag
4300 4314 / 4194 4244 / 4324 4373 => 0.39 mag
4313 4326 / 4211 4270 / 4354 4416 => 0.05 mag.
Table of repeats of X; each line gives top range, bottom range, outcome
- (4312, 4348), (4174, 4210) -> 0.93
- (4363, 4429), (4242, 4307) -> 1.12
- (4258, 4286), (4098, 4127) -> 0.94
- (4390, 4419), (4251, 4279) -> 1.07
